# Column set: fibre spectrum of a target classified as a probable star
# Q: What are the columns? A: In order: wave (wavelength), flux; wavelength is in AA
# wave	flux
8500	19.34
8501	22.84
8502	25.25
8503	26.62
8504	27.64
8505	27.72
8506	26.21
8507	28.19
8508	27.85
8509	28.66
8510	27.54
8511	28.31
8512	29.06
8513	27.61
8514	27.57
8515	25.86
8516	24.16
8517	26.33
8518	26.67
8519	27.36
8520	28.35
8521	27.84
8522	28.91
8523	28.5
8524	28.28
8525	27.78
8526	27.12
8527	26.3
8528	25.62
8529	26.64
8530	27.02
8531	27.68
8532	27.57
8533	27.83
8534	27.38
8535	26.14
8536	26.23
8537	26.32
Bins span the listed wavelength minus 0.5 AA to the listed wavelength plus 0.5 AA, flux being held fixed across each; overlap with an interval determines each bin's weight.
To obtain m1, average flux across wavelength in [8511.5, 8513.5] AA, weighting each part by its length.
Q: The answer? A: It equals 28.3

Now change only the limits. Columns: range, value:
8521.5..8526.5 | 28.1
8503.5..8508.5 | 27.5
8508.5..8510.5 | 28.1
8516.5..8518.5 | 26.5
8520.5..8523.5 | 28.4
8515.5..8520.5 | 26.6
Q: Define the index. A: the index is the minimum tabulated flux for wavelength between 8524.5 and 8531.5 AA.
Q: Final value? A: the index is 25.62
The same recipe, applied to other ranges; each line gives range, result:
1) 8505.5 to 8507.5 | 26.21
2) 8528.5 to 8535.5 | 26.14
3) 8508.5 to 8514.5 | 27.54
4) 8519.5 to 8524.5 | 27.84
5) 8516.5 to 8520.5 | 26.33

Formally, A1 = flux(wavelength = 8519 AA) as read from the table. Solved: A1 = 27.36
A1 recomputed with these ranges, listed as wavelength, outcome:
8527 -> 26.3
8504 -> 27.64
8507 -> 28.19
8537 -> 26.32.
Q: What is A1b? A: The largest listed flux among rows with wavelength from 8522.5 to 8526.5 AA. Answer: 28.5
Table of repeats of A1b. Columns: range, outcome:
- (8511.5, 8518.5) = 29.06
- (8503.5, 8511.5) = 28.66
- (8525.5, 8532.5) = 27.68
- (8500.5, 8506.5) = 27.72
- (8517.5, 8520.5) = 28.35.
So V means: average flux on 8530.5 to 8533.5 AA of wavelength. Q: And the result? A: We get 27.7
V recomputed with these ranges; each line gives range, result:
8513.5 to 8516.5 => 25.9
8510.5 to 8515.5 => 27.7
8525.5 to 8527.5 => 26.7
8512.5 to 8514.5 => 27.6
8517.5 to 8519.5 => 27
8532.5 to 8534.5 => 27.6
